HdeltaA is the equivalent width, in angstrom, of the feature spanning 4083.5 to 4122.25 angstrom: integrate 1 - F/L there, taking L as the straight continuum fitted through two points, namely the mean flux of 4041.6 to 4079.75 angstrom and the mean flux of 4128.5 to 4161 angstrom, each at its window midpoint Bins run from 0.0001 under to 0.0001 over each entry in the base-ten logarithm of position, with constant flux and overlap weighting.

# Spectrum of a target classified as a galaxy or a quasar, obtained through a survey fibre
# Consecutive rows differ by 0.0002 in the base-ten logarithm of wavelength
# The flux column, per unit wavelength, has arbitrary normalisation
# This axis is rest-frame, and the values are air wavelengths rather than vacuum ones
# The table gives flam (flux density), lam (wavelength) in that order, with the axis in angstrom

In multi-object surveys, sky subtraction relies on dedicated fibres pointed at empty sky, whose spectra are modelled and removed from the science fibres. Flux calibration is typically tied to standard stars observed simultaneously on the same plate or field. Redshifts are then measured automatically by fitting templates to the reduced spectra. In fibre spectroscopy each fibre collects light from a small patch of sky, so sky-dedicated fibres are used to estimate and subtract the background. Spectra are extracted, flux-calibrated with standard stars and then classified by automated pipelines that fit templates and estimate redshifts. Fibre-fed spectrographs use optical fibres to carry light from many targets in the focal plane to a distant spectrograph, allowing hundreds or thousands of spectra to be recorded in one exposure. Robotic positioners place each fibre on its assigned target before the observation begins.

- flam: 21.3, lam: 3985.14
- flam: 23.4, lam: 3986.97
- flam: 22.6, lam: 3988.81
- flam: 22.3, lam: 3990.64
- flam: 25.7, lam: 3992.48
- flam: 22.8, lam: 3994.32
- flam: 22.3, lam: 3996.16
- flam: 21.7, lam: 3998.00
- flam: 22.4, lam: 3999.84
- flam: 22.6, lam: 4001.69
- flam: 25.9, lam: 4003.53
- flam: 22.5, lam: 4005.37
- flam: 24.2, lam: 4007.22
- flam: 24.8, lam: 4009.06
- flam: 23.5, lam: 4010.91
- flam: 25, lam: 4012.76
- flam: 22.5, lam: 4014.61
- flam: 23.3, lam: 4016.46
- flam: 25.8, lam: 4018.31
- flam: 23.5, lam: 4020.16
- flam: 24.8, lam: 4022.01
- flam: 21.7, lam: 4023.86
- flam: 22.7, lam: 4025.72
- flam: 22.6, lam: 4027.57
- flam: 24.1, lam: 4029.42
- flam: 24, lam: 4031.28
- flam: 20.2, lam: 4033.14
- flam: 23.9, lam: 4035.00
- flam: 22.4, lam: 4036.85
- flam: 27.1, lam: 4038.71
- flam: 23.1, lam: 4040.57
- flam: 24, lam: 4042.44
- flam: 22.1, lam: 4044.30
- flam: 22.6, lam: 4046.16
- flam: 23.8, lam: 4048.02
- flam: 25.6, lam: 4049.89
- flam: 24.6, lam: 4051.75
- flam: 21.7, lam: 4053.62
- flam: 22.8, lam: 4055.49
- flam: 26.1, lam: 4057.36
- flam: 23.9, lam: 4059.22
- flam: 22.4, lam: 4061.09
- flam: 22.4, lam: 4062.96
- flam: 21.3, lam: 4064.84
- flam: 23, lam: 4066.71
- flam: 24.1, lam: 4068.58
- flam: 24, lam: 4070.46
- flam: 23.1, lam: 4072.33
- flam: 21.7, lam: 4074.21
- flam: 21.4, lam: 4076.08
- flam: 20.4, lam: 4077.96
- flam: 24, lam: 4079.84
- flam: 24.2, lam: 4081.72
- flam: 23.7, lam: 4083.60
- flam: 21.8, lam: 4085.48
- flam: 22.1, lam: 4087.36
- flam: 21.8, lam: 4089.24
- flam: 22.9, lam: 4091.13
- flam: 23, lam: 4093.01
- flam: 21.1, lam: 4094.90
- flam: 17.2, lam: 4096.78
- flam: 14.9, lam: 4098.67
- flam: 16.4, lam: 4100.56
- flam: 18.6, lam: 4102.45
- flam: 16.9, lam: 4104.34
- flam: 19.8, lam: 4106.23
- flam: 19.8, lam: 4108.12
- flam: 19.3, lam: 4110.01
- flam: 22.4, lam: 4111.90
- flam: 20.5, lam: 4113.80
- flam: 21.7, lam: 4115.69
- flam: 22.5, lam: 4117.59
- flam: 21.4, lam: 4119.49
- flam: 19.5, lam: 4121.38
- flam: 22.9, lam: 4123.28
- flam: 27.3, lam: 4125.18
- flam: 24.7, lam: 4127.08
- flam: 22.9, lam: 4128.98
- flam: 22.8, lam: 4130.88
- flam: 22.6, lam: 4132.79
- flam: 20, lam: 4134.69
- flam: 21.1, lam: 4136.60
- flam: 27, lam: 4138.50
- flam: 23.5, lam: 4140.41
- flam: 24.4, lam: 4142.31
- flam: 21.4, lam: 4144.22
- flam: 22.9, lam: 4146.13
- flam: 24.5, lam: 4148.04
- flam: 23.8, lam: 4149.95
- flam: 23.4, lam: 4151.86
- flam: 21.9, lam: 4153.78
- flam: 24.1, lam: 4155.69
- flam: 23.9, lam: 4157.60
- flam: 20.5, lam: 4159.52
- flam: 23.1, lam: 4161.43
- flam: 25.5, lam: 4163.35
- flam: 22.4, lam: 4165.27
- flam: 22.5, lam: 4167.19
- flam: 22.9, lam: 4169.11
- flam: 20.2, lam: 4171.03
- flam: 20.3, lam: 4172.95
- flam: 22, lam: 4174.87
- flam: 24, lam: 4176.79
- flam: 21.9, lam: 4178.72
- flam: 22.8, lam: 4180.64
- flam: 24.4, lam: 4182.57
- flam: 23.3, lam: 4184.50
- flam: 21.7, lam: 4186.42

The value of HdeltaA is 4.6 angstrom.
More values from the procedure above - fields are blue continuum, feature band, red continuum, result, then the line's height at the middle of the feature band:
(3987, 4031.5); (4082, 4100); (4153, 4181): 1.6 angstrom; 23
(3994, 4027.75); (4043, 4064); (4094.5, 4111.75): -2.4 angstrom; 21.1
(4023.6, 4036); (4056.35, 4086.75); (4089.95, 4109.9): -3.5 angstrom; 20.6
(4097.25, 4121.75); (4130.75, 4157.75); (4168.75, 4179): -3.1 angstrom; 20.7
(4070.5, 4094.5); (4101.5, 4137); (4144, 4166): 2.3 angstrom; 22.9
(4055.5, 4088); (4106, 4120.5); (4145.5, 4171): 1.3 angstrom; 23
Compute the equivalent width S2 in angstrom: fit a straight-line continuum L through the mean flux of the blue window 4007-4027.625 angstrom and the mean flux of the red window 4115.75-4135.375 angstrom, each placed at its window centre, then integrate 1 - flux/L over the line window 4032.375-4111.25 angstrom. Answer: 4.0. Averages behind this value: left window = 23.7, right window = 22.6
